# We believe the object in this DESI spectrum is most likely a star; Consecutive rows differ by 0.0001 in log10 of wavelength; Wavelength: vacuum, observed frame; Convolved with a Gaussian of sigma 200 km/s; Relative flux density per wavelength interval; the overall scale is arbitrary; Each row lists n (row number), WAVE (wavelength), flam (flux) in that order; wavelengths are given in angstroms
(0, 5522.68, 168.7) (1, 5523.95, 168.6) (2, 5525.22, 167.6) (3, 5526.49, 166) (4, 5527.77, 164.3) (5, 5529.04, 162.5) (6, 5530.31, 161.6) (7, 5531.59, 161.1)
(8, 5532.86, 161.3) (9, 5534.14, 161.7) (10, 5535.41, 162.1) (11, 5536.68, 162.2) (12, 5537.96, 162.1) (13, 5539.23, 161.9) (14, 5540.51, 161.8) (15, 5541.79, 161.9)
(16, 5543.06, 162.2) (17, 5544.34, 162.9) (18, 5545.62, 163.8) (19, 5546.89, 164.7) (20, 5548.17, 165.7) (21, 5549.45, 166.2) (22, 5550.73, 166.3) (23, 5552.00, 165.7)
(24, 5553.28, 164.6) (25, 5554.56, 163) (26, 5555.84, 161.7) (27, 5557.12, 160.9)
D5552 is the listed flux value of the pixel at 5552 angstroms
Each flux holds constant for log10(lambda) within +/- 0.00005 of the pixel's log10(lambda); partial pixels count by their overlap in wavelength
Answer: 165.7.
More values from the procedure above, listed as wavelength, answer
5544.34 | 162.9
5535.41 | 162.1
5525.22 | 167.6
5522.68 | 168.7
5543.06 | 162.2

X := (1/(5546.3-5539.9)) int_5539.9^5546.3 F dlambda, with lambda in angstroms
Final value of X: 163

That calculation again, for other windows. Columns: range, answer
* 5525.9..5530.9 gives 164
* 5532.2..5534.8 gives 162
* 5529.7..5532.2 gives 161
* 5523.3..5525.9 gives 168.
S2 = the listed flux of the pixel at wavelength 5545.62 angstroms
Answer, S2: 163.8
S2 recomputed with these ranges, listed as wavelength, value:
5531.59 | 161.1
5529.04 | 162.5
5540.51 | 161.8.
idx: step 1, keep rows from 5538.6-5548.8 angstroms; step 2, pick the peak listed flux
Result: 165.7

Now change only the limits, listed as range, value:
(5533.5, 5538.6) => 162.2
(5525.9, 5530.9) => 166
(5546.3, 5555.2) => 166.3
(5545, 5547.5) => 164.7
